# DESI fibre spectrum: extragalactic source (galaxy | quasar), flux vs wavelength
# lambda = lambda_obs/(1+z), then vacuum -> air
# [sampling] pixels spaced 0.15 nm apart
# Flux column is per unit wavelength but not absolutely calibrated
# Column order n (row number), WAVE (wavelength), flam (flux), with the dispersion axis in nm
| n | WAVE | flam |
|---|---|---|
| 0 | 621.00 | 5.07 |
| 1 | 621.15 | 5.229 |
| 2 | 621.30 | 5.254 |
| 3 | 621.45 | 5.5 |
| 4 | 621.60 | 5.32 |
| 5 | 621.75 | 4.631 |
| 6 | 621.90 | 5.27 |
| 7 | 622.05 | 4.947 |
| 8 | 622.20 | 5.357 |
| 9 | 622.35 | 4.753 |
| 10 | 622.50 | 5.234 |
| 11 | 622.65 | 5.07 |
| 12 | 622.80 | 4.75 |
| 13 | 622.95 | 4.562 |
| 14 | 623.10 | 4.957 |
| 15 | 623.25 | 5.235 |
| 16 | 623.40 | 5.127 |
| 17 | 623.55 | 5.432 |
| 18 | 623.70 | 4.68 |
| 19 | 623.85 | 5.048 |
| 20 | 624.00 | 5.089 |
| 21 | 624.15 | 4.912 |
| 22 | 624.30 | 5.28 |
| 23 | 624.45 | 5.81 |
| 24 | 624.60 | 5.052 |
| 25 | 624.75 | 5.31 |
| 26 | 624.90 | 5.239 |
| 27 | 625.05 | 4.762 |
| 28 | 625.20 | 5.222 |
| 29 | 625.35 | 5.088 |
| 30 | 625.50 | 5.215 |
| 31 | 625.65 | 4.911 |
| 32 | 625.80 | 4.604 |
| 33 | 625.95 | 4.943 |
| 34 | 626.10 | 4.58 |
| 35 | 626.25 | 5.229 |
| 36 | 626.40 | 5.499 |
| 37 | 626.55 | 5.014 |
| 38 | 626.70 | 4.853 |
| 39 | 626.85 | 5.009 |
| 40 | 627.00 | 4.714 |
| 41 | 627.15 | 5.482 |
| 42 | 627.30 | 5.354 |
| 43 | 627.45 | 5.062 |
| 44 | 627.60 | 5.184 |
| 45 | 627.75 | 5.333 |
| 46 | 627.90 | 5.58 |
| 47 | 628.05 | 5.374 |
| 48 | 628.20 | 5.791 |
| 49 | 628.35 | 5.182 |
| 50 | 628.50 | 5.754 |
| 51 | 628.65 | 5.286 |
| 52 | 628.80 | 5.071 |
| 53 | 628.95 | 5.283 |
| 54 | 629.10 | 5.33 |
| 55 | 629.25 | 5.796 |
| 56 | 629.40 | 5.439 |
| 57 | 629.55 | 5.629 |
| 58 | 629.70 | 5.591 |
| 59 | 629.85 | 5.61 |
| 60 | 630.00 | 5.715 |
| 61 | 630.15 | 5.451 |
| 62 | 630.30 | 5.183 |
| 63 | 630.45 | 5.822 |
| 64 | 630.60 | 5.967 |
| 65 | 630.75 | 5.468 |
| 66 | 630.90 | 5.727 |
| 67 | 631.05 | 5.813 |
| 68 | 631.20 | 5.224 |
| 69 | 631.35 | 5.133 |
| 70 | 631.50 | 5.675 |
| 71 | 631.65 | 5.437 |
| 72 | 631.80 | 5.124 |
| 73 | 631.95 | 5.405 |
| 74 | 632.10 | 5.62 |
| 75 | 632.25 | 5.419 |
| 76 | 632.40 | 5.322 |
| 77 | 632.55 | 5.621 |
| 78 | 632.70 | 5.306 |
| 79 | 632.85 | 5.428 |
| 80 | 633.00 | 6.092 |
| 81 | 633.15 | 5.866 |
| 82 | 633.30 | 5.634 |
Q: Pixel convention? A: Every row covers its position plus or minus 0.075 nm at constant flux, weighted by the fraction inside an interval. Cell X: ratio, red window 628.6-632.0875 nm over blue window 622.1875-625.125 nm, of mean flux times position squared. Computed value 1.10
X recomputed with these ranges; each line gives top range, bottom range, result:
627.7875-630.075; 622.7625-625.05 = 1.10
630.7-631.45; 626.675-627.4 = 1.09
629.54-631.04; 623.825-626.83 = 1.12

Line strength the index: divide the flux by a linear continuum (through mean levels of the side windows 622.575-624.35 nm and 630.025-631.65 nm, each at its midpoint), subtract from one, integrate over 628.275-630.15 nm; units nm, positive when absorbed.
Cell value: -0.02 nm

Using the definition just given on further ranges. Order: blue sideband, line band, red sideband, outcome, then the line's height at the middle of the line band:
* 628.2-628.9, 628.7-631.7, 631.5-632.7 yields -0.066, 5.4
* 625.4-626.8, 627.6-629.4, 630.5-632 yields -0.068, 5.23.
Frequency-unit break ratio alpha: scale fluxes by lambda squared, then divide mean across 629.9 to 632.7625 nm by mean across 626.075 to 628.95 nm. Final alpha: 1.06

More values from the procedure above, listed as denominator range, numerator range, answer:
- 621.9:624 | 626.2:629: 1.06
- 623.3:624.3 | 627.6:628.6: 1.09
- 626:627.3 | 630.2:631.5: 1.11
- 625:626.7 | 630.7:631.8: 1.11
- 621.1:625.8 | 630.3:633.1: 1.11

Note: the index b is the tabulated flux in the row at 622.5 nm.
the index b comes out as 5.234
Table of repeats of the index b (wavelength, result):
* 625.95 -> 4.943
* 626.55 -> 5.014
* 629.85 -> 5.61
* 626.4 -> 5.499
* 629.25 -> 5.796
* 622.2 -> 5.357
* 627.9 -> 5.58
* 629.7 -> 5.591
